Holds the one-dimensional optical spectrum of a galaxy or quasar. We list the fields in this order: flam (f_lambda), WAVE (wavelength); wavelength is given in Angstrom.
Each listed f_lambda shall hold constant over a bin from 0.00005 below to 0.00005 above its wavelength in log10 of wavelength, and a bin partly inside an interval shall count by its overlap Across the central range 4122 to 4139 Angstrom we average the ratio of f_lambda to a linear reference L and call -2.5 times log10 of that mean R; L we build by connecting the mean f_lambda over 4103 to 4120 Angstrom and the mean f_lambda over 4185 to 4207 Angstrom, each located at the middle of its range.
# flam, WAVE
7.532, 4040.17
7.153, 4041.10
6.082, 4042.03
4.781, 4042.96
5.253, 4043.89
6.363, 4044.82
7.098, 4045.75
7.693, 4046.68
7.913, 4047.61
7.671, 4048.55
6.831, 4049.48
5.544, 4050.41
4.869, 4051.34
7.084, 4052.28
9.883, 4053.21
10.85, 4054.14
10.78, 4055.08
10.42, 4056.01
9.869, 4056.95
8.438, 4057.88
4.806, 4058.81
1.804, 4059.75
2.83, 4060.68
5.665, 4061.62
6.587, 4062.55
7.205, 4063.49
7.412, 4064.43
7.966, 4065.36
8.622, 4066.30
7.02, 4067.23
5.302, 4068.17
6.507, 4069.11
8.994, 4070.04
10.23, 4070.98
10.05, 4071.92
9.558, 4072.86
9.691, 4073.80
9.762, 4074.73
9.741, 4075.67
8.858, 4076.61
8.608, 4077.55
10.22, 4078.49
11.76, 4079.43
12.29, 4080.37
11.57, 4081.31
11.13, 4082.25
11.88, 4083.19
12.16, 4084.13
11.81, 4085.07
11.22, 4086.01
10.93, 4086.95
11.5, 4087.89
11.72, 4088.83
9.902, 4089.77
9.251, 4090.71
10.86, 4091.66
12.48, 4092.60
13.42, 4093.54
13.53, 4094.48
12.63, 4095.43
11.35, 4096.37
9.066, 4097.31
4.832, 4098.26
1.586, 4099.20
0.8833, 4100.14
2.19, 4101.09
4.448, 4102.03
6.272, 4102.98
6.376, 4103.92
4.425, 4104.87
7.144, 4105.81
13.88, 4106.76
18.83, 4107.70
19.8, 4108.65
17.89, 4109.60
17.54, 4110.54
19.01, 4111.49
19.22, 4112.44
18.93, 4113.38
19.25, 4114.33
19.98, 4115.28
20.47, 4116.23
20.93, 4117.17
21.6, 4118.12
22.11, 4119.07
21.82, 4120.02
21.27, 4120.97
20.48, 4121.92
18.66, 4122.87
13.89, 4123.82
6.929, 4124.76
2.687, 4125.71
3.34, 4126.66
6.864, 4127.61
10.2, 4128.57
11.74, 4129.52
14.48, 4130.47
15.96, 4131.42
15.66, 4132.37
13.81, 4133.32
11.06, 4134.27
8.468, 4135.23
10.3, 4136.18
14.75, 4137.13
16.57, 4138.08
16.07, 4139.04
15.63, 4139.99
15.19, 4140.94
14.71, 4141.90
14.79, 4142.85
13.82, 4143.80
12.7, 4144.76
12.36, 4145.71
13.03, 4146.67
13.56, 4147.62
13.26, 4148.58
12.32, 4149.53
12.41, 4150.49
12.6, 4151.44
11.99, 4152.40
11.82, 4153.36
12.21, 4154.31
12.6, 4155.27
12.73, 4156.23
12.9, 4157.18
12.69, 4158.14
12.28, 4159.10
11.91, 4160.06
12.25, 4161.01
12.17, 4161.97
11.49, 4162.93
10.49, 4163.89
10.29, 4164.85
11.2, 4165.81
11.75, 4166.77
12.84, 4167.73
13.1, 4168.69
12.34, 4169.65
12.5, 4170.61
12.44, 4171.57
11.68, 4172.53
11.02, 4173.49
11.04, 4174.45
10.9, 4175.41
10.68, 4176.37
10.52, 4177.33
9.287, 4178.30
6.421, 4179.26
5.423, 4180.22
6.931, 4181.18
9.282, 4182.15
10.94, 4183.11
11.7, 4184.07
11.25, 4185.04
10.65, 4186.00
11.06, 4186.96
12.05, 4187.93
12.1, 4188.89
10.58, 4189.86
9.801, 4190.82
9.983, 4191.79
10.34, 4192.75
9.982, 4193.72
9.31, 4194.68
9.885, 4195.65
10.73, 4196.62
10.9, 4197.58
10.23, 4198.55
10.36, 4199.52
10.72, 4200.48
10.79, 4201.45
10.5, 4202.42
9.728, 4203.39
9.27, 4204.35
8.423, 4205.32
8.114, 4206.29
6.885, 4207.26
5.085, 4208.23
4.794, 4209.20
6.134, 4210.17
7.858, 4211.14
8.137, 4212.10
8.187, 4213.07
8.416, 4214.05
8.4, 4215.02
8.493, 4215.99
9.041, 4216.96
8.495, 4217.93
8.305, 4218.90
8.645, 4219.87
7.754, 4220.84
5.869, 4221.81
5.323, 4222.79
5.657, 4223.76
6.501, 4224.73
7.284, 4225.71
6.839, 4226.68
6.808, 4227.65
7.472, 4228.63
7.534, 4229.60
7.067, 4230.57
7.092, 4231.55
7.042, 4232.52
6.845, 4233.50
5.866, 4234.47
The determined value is 0.28 mag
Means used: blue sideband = 16.8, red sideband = 10.2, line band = 11.8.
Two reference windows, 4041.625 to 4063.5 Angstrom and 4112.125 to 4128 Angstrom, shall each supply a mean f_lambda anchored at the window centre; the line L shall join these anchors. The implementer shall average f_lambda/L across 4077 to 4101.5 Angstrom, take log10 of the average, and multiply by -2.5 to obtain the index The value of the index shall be 0.186 mag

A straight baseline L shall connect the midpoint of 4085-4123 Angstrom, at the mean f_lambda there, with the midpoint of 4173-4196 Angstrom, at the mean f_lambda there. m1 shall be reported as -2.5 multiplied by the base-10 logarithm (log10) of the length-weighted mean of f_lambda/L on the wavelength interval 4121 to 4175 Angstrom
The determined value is -0.09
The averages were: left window 13.4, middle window 12.5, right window 10.1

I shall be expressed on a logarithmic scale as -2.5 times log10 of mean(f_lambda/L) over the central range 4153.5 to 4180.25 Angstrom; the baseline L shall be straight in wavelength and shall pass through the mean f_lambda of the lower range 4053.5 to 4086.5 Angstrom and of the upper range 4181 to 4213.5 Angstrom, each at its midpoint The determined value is -0.22 mag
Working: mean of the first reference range 8.91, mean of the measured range 11.4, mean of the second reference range 9.51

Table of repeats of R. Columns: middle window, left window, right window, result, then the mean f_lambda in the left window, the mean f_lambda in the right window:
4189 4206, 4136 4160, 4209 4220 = -0.09 mag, 13.3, 7.97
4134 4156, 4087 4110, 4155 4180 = -0.20 mag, 9.76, 11.4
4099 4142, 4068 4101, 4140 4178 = -0.23 mag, 9.82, 12.3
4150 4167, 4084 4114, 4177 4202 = -0.15 mag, 11.1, 10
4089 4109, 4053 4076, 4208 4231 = -0.17 mag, 7.97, 7.28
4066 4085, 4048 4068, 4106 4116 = 0.12 mag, 7.22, 18.2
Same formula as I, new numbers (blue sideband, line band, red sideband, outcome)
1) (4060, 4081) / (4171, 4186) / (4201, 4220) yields -0.21 mag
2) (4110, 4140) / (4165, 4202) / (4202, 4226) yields -0.04 mag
